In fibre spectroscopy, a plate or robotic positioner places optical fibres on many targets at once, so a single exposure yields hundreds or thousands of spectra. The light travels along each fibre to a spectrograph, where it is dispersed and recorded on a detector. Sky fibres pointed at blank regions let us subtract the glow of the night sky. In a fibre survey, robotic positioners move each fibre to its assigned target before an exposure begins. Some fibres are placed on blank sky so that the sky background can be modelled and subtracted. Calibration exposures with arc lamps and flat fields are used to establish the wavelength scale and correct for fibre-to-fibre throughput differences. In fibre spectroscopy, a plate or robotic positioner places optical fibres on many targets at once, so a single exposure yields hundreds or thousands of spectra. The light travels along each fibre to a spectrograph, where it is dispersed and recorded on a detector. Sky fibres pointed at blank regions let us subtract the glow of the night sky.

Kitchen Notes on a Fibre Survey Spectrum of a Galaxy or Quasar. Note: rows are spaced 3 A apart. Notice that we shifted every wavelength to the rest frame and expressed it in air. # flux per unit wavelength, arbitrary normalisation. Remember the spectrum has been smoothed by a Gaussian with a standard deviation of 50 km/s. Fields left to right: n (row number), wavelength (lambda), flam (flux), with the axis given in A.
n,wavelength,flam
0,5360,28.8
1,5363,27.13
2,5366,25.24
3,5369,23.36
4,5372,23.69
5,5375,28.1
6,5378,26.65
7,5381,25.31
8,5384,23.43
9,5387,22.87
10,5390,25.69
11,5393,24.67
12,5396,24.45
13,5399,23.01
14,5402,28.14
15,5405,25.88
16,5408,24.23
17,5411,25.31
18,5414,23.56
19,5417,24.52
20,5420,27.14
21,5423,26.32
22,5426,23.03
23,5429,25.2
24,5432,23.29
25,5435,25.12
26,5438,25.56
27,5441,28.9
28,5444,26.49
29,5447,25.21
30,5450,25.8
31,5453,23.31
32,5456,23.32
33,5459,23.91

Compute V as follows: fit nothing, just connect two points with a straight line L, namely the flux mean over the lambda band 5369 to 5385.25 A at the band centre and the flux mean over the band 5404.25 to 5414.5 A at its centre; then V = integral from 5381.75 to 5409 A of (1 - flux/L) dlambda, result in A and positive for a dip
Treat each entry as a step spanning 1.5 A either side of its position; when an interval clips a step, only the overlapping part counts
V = 0.28 A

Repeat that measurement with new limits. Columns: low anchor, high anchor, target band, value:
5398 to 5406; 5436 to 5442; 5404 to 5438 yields 1.9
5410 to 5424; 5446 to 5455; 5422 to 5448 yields -0.5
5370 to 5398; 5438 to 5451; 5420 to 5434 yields 0.7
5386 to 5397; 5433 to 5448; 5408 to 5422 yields 0.1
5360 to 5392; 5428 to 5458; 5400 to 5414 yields -0.2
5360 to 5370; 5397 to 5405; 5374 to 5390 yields 0.3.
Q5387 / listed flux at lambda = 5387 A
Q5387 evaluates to 22.87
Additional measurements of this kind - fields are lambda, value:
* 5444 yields 26.49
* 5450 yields 25.8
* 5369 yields 23.36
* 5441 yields 28.9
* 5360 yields 28.8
